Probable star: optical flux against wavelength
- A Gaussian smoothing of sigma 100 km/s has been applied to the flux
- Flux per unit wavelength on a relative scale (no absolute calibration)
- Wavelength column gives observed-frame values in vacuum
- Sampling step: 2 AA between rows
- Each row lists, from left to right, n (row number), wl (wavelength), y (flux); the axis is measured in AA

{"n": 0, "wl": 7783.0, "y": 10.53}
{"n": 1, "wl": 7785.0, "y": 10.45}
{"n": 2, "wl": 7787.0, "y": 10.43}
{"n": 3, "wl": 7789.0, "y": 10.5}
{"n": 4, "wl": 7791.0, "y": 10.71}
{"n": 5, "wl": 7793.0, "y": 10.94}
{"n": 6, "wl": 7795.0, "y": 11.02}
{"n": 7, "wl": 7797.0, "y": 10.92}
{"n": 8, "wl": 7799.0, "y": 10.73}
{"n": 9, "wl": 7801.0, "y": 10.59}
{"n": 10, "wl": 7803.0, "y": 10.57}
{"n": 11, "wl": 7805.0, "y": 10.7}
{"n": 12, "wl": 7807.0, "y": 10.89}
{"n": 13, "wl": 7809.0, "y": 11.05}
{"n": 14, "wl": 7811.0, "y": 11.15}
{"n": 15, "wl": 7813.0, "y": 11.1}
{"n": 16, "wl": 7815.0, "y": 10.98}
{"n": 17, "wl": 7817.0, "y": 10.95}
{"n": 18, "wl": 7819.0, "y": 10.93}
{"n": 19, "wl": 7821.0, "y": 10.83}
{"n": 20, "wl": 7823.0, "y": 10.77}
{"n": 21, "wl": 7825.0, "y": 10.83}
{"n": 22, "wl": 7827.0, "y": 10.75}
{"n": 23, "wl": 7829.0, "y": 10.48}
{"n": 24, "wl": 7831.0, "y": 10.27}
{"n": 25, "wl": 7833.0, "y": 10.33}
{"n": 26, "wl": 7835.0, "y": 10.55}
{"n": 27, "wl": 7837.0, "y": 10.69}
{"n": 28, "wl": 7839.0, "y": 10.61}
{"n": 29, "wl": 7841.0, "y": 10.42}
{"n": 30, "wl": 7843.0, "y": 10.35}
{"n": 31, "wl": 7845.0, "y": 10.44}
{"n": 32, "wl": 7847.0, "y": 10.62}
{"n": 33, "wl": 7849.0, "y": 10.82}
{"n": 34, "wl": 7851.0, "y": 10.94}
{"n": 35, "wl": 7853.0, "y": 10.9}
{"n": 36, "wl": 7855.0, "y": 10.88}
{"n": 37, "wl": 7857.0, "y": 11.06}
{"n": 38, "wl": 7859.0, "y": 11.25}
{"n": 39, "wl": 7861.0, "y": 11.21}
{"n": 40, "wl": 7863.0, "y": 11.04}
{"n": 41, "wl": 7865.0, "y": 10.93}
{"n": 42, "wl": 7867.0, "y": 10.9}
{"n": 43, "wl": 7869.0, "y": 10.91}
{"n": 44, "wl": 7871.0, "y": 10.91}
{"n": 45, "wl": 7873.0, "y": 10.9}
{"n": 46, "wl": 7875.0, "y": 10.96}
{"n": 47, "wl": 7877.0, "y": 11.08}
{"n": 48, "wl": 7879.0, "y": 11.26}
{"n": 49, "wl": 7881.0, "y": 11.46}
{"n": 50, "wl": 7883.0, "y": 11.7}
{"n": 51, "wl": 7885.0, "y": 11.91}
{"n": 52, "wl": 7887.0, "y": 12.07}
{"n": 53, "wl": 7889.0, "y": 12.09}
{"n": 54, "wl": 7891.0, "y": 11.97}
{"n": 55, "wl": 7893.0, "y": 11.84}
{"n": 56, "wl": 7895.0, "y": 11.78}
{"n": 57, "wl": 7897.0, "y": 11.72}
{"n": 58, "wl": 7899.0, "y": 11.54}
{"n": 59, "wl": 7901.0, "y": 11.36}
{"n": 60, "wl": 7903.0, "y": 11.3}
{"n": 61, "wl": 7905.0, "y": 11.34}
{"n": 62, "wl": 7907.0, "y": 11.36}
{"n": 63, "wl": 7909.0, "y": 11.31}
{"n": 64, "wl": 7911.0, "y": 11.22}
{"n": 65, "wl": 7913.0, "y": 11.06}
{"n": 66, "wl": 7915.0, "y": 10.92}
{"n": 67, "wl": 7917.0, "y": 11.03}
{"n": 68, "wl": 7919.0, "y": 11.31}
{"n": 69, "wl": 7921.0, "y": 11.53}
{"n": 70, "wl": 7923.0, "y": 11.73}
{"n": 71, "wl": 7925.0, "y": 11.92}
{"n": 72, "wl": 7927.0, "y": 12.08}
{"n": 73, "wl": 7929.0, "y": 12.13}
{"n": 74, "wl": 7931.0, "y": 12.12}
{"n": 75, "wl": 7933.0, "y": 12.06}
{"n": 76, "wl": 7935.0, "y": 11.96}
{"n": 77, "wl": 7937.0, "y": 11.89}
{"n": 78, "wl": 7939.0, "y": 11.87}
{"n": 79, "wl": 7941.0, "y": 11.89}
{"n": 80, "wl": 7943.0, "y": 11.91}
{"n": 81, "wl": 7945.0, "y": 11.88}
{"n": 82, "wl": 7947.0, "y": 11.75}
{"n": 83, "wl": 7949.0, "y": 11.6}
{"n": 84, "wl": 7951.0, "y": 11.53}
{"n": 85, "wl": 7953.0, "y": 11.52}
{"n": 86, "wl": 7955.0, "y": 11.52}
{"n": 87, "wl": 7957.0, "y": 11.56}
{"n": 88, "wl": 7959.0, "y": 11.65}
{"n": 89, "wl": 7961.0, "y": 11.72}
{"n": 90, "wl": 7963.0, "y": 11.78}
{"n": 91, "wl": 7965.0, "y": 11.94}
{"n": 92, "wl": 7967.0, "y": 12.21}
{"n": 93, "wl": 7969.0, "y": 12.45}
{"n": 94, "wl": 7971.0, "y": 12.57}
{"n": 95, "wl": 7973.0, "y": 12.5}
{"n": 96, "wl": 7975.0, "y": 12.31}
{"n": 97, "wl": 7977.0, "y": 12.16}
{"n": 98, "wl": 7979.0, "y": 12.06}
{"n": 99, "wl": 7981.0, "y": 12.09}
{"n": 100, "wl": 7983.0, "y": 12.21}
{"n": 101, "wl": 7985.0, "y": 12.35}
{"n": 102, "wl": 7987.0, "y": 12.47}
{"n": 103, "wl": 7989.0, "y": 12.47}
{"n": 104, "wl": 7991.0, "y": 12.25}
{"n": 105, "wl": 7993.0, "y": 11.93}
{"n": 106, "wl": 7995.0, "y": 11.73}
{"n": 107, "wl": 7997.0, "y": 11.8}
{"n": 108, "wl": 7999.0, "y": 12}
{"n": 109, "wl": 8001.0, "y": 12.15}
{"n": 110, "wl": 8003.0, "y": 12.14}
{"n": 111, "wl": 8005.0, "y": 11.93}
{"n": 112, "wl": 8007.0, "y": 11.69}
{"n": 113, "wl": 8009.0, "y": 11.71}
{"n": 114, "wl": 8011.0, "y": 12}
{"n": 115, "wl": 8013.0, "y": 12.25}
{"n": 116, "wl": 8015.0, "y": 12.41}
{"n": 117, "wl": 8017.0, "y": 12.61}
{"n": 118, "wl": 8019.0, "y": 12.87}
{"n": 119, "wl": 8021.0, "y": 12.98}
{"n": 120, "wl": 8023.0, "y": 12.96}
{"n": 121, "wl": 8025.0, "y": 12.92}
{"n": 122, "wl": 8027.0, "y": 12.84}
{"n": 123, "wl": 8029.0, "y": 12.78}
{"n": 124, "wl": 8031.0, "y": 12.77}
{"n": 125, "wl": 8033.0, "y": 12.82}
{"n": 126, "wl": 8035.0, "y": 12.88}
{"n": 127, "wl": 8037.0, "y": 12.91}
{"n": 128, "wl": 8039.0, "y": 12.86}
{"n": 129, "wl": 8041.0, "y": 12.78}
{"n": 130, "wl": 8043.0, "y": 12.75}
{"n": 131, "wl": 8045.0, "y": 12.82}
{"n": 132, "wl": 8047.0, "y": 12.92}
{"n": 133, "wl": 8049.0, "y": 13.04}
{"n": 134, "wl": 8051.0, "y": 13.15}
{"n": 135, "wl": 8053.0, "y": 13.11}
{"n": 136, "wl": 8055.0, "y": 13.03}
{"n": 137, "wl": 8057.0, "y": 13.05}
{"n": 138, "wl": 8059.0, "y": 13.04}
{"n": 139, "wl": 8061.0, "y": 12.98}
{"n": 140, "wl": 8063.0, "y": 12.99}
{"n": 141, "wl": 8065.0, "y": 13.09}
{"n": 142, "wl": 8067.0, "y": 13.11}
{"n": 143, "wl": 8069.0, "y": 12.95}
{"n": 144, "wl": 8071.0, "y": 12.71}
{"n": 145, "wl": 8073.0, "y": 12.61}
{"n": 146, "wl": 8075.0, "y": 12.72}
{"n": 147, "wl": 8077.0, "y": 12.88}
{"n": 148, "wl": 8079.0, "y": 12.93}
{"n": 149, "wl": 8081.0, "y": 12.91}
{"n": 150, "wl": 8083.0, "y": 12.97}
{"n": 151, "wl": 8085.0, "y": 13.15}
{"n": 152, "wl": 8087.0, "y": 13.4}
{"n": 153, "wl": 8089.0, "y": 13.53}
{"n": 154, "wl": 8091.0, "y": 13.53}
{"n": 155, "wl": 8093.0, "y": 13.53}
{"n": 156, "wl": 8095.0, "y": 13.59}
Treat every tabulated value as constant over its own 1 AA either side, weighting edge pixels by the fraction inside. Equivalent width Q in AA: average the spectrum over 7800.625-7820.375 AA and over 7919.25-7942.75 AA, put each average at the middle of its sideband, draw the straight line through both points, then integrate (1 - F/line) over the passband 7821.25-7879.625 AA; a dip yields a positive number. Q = 2.3 AA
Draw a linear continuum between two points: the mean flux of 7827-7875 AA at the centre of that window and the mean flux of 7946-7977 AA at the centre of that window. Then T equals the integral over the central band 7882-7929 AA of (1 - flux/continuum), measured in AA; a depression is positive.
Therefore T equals -1.1 AA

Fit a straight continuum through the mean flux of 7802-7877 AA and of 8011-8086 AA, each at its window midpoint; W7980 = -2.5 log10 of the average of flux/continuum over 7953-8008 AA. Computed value 0.013 mag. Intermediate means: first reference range 10.8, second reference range 12.9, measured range 12.1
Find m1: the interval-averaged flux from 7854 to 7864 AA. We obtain 11.1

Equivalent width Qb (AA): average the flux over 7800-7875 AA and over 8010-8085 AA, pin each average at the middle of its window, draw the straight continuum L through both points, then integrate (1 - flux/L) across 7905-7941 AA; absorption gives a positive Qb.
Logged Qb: 0.06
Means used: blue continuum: 10.8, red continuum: 12.9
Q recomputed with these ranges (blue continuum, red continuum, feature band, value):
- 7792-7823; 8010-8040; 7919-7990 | 0.9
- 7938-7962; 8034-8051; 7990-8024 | 0.6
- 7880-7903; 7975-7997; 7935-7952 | 0.2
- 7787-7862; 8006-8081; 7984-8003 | 0.3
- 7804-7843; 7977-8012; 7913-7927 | 0.1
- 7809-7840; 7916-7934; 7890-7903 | -0.2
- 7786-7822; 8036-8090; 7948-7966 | 0.7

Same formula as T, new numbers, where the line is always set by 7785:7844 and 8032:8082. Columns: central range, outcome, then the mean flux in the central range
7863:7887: 0.1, 11.2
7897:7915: 0.4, 11.3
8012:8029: -0.2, 12.7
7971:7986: -0.1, 12.3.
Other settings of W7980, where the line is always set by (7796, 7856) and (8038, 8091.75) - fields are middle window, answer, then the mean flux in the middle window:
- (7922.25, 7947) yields -0.02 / 11.9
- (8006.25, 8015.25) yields 0.04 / 12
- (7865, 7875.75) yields 0.02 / 10.9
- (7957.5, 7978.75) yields 0.00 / 12.1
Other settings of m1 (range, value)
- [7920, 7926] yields 11.7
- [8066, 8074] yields 12.8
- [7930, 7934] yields 12.1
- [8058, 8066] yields 13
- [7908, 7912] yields 11.3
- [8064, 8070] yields 13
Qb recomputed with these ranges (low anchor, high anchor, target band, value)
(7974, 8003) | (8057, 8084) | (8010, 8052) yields -0.8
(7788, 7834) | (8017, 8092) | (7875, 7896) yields -0.4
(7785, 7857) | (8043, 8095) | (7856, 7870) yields 0.1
